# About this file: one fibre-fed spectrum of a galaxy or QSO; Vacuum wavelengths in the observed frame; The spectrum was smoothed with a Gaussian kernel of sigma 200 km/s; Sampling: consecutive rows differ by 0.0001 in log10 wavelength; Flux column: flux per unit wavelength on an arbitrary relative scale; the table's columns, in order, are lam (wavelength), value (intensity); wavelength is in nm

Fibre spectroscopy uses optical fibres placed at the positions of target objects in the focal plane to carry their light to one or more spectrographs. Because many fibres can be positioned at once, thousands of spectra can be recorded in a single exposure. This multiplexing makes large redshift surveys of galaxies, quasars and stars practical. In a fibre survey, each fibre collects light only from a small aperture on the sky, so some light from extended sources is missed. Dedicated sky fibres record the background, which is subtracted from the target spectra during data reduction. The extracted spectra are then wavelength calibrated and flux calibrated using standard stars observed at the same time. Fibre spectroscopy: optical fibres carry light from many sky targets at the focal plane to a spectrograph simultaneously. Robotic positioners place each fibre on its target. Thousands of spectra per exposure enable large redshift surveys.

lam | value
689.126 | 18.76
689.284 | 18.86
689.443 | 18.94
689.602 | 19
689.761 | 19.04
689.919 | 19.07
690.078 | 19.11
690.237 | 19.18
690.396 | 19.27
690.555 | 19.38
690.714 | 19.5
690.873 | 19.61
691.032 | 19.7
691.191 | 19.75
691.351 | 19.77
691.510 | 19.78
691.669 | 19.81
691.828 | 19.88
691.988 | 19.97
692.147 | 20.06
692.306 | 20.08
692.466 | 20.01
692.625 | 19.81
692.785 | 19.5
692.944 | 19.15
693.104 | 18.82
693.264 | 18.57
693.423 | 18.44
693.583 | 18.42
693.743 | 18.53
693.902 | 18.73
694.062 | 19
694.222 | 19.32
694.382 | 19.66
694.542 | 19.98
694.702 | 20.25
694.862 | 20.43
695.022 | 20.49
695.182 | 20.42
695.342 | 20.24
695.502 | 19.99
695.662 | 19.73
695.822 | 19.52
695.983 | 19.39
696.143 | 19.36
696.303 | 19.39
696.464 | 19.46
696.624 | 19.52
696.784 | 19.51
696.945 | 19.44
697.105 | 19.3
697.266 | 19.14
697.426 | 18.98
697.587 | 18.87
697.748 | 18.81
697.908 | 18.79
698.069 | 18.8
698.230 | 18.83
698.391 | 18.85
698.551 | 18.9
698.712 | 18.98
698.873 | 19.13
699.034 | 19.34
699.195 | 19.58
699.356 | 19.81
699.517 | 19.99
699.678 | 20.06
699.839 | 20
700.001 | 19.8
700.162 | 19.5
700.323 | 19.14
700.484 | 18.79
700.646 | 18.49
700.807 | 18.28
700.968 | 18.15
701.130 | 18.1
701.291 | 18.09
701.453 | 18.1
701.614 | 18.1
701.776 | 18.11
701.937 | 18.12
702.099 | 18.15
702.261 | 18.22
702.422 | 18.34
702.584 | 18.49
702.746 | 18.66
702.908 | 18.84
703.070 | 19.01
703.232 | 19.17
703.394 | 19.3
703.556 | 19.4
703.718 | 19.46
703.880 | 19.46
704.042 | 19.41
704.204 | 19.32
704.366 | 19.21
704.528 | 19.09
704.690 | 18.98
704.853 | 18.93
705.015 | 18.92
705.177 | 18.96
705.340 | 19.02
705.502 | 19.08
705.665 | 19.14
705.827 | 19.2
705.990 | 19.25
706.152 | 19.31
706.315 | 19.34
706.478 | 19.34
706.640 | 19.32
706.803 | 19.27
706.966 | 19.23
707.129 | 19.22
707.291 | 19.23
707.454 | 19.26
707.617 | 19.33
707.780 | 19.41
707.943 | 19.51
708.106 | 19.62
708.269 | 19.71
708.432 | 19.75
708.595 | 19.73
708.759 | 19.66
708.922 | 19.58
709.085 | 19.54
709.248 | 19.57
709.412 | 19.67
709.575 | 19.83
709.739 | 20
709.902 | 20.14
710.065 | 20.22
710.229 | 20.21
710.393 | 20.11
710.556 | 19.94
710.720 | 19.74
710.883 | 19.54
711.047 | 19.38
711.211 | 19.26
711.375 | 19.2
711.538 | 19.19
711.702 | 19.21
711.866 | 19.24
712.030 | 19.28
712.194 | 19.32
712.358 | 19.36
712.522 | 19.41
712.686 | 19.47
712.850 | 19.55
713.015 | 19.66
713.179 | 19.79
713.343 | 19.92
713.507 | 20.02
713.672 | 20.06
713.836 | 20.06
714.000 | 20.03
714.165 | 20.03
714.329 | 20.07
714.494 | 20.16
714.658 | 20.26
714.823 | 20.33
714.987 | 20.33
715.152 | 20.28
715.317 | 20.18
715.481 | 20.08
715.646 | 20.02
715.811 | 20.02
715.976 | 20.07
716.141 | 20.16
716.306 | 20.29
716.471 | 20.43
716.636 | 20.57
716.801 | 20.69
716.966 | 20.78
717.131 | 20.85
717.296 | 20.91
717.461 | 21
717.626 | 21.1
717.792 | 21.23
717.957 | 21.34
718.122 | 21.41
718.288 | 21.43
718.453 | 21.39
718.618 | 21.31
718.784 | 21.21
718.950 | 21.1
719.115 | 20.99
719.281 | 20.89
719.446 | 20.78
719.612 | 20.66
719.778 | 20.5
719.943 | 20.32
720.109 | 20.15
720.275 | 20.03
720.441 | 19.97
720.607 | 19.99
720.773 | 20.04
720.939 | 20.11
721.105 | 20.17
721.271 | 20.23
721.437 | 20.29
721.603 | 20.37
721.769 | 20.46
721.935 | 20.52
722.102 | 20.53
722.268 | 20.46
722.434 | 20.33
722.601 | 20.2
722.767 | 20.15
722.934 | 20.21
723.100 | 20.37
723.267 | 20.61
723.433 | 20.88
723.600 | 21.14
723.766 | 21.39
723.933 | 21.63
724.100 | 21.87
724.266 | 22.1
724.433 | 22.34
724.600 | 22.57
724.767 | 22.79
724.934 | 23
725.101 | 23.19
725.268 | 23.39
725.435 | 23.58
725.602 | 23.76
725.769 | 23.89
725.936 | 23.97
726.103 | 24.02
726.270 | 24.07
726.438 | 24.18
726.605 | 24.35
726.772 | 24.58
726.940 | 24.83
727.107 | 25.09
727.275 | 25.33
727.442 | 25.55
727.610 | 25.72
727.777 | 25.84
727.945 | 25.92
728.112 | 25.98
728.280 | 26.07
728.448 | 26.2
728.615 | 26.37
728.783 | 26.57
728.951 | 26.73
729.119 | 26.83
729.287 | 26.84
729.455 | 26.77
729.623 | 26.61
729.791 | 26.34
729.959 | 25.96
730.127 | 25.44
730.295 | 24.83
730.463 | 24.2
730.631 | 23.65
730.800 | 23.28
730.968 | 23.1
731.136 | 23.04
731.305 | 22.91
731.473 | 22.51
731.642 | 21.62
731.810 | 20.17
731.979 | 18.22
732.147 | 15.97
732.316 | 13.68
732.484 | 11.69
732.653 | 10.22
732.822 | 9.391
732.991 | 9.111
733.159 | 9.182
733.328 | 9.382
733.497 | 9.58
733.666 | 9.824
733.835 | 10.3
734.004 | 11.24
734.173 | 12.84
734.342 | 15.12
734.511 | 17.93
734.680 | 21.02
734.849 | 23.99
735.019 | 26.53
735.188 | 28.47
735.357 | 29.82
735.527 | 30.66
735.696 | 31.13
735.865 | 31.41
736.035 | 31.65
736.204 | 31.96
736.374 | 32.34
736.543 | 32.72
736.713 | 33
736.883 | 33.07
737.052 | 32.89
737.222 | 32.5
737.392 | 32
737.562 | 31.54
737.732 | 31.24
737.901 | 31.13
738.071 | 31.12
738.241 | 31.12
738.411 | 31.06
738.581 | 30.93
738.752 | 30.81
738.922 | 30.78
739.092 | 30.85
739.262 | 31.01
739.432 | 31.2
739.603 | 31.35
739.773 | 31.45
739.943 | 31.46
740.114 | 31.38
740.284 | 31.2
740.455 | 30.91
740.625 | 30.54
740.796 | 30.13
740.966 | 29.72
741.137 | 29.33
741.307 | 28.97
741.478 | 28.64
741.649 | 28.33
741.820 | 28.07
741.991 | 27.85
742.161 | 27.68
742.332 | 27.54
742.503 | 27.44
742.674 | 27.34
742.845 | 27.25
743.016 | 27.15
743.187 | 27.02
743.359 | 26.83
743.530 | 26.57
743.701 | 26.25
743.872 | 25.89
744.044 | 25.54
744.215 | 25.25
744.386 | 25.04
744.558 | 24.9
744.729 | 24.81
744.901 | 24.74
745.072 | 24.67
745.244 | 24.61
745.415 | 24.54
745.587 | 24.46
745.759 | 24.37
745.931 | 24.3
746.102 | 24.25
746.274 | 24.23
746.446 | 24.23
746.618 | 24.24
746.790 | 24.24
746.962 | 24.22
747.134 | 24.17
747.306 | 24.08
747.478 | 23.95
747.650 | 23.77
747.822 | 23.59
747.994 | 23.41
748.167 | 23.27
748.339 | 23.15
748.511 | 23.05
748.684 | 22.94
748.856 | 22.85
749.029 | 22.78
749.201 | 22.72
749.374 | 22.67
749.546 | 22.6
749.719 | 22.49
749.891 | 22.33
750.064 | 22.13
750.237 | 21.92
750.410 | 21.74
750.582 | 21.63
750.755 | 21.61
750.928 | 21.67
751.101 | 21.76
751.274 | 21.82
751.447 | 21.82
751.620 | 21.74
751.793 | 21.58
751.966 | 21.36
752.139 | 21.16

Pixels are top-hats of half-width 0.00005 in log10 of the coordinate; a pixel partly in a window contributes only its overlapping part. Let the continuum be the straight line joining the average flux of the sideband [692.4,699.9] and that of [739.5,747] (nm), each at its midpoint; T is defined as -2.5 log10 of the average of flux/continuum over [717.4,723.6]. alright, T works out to 0.13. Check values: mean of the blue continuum 19.4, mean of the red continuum 27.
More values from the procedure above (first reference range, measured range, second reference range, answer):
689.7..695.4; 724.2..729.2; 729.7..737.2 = -0.15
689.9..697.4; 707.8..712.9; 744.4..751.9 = 0.06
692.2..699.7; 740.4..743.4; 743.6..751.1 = -0.22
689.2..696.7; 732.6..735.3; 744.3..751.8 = 0.44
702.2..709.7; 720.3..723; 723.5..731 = 0.14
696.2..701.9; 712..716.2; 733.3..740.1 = 0.12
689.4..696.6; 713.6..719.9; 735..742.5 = 0.22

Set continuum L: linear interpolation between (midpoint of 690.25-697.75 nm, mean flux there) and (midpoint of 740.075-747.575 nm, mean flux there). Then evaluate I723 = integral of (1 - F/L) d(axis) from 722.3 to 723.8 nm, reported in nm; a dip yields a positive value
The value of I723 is 0.19 nm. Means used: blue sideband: 19.5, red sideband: 26.5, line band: 20.6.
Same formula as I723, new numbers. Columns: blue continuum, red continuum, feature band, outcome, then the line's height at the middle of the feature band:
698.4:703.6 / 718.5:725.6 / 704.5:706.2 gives 0.02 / 19.3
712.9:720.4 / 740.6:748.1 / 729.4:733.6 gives 0.79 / 23.4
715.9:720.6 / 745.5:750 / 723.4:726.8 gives -0.25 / 21.4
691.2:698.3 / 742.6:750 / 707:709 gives 0.12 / 20.7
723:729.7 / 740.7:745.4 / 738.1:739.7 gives -0.29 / 26.2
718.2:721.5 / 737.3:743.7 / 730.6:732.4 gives 0.35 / 25.7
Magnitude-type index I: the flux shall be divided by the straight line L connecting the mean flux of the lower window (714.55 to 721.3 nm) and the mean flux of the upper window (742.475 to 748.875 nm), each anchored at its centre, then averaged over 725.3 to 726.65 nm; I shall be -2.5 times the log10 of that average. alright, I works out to -0.10 mag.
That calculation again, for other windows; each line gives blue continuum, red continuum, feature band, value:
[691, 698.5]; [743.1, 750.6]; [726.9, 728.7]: -0.153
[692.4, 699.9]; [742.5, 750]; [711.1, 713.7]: 0.083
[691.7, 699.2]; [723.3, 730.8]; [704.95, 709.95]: 0.101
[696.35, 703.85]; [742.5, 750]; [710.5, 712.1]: 0.049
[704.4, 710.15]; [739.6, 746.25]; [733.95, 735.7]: 0.141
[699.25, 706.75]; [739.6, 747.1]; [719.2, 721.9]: 0.108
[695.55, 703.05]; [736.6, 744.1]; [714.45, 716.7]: 0.151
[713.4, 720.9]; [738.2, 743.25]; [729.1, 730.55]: -0.023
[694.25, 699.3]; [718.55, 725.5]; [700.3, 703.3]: 0.076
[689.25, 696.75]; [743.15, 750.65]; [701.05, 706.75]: 0.084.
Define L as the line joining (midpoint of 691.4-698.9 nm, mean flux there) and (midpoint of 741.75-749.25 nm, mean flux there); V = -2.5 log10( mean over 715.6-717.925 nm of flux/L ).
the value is 0.06 mag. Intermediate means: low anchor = 19.4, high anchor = 25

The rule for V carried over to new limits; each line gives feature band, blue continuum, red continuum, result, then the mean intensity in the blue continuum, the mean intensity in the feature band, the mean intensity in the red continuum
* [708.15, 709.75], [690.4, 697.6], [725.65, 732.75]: 0.08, 19.5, 19.7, 23.5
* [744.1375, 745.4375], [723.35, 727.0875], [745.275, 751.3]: -0.07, 23.1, 24.8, 23.2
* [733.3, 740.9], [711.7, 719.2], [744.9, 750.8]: -0.22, 20.3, 27.5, 23.4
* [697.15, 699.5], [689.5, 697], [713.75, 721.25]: 0.04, 19.5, 19.1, 20.5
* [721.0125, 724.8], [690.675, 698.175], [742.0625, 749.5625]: 0.08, 19.5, 20.9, 24.8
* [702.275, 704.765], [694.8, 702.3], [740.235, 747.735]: 0.05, 19.2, 19.1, 26.3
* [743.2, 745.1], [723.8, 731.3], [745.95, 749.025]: -0.08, 24.6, 25.6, 23.7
